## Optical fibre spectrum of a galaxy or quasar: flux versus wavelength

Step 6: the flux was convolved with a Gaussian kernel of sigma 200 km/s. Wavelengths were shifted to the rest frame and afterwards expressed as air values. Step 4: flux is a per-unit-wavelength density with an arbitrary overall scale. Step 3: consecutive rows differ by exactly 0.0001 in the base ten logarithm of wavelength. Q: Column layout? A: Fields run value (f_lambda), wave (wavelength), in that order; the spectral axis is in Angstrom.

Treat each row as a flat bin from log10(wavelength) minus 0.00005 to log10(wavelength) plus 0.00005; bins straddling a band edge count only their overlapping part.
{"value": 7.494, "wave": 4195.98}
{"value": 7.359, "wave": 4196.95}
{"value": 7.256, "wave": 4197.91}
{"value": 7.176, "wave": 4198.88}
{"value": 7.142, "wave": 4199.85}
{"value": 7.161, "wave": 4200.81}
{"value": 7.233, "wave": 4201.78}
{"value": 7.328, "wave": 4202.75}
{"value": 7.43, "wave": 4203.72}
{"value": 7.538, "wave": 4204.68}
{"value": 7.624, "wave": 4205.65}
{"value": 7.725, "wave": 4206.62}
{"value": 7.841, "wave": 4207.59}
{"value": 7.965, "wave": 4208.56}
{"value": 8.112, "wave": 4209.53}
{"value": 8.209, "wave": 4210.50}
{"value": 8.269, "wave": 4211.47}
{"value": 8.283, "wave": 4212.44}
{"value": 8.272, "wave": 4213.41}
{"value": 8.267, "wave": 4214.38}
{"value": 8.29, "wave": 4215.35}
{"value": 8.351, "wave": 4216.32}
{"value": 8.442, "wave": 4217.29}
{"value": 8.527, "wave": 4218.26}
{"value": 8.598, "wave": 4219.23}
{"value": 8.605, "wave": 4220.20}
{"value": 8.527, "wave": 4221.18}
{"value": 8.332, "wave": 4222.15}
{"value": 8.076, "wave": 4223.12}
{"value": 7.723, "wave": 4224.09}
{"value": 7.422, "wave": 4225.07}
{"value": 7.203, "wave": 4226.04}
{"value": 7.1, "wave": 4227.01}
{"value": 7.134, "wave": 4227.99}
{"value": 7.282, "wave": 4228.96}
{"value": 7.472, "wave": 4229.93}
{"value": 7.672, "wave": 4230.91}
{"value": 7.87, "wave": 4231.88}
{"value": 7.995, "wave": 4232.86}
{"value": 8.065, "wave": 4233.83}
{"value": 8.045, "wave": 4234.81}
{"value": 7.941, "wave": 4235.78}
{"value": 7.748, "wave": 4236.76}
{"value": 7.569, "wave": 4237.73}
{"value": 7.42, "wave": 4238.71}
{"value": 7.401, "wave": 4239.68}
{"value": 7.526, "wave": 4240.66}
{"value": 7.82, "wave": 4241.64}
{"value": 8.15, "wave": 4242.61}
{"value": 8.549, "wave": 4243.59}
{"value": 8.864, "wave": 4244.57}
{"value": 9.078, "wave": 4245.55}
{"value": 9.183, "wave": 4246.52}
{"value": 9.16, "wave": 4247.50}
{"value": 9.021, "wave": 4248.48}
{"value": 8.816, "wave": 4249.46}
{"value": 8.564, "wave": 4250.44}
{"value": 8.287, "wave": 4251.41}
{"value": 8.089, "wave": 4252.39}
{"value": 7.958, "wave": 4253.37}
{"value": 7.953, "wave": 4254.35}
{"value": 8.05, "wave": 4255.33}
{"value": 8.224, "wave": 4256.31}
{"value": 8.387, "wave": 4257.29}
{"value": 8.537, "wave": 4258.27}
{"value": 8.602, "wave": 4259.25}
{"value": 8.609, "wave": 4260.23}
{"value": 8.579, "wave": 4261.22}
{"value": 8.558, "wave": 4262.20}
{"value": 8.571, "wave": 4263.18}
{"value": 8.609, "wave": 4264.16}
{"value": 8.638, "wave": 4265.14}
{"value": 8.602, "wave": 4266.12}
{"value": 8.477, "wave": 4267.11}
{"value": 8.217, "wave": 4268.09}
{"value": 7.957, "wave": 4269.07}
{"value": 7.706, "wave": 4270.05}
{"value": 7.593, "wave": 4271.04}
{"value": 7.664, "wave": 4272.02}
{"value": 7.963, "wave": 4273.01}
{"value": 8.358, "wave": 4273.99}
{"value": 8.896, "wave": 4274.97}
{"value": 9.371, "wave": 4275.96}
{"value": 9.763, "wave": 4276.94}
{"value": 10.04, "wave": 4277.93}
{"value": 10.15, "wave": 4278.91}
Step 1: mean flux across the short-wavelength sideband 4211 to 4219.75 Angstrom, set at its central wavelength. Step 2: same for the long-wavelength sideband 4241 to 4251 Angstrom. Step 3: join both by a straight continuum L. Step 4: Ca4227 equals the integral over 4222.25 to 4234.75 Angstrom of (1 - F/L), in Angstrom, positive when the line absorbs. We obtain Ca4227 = 1.3 Angstrom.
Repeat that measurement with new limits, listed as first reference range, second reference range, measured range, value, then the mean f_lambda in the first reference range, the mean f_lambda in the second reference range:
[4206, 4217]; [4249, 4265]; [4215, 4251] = 0.7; 8.14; 8.41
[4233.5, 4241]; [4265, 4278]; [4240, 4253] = -1.0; 7.71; 8.46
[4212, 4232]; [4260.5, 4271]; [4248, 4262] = -0.2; 7.98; 8.36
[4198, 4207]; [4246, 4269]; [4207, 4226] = -1.3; 7.36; 8.5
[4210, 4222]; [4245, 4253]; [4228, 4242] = 1.5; 8.38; 8.77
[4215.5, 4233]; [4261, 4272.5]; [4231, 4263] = -0.7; 7.91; 8.26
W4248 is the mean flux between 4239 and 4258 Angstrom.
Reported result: 8.37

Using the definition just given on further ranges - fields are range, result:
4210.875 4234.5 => 7.99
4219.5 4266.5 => 8.16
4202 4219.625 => 8.05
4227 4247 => 7.92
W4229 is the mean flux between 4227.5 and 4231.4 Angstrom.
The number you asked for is 7.4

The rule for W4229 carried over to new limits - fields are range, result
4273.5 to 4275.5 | 8.64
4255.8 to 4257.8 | 8.31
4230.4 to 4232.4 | 7.74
